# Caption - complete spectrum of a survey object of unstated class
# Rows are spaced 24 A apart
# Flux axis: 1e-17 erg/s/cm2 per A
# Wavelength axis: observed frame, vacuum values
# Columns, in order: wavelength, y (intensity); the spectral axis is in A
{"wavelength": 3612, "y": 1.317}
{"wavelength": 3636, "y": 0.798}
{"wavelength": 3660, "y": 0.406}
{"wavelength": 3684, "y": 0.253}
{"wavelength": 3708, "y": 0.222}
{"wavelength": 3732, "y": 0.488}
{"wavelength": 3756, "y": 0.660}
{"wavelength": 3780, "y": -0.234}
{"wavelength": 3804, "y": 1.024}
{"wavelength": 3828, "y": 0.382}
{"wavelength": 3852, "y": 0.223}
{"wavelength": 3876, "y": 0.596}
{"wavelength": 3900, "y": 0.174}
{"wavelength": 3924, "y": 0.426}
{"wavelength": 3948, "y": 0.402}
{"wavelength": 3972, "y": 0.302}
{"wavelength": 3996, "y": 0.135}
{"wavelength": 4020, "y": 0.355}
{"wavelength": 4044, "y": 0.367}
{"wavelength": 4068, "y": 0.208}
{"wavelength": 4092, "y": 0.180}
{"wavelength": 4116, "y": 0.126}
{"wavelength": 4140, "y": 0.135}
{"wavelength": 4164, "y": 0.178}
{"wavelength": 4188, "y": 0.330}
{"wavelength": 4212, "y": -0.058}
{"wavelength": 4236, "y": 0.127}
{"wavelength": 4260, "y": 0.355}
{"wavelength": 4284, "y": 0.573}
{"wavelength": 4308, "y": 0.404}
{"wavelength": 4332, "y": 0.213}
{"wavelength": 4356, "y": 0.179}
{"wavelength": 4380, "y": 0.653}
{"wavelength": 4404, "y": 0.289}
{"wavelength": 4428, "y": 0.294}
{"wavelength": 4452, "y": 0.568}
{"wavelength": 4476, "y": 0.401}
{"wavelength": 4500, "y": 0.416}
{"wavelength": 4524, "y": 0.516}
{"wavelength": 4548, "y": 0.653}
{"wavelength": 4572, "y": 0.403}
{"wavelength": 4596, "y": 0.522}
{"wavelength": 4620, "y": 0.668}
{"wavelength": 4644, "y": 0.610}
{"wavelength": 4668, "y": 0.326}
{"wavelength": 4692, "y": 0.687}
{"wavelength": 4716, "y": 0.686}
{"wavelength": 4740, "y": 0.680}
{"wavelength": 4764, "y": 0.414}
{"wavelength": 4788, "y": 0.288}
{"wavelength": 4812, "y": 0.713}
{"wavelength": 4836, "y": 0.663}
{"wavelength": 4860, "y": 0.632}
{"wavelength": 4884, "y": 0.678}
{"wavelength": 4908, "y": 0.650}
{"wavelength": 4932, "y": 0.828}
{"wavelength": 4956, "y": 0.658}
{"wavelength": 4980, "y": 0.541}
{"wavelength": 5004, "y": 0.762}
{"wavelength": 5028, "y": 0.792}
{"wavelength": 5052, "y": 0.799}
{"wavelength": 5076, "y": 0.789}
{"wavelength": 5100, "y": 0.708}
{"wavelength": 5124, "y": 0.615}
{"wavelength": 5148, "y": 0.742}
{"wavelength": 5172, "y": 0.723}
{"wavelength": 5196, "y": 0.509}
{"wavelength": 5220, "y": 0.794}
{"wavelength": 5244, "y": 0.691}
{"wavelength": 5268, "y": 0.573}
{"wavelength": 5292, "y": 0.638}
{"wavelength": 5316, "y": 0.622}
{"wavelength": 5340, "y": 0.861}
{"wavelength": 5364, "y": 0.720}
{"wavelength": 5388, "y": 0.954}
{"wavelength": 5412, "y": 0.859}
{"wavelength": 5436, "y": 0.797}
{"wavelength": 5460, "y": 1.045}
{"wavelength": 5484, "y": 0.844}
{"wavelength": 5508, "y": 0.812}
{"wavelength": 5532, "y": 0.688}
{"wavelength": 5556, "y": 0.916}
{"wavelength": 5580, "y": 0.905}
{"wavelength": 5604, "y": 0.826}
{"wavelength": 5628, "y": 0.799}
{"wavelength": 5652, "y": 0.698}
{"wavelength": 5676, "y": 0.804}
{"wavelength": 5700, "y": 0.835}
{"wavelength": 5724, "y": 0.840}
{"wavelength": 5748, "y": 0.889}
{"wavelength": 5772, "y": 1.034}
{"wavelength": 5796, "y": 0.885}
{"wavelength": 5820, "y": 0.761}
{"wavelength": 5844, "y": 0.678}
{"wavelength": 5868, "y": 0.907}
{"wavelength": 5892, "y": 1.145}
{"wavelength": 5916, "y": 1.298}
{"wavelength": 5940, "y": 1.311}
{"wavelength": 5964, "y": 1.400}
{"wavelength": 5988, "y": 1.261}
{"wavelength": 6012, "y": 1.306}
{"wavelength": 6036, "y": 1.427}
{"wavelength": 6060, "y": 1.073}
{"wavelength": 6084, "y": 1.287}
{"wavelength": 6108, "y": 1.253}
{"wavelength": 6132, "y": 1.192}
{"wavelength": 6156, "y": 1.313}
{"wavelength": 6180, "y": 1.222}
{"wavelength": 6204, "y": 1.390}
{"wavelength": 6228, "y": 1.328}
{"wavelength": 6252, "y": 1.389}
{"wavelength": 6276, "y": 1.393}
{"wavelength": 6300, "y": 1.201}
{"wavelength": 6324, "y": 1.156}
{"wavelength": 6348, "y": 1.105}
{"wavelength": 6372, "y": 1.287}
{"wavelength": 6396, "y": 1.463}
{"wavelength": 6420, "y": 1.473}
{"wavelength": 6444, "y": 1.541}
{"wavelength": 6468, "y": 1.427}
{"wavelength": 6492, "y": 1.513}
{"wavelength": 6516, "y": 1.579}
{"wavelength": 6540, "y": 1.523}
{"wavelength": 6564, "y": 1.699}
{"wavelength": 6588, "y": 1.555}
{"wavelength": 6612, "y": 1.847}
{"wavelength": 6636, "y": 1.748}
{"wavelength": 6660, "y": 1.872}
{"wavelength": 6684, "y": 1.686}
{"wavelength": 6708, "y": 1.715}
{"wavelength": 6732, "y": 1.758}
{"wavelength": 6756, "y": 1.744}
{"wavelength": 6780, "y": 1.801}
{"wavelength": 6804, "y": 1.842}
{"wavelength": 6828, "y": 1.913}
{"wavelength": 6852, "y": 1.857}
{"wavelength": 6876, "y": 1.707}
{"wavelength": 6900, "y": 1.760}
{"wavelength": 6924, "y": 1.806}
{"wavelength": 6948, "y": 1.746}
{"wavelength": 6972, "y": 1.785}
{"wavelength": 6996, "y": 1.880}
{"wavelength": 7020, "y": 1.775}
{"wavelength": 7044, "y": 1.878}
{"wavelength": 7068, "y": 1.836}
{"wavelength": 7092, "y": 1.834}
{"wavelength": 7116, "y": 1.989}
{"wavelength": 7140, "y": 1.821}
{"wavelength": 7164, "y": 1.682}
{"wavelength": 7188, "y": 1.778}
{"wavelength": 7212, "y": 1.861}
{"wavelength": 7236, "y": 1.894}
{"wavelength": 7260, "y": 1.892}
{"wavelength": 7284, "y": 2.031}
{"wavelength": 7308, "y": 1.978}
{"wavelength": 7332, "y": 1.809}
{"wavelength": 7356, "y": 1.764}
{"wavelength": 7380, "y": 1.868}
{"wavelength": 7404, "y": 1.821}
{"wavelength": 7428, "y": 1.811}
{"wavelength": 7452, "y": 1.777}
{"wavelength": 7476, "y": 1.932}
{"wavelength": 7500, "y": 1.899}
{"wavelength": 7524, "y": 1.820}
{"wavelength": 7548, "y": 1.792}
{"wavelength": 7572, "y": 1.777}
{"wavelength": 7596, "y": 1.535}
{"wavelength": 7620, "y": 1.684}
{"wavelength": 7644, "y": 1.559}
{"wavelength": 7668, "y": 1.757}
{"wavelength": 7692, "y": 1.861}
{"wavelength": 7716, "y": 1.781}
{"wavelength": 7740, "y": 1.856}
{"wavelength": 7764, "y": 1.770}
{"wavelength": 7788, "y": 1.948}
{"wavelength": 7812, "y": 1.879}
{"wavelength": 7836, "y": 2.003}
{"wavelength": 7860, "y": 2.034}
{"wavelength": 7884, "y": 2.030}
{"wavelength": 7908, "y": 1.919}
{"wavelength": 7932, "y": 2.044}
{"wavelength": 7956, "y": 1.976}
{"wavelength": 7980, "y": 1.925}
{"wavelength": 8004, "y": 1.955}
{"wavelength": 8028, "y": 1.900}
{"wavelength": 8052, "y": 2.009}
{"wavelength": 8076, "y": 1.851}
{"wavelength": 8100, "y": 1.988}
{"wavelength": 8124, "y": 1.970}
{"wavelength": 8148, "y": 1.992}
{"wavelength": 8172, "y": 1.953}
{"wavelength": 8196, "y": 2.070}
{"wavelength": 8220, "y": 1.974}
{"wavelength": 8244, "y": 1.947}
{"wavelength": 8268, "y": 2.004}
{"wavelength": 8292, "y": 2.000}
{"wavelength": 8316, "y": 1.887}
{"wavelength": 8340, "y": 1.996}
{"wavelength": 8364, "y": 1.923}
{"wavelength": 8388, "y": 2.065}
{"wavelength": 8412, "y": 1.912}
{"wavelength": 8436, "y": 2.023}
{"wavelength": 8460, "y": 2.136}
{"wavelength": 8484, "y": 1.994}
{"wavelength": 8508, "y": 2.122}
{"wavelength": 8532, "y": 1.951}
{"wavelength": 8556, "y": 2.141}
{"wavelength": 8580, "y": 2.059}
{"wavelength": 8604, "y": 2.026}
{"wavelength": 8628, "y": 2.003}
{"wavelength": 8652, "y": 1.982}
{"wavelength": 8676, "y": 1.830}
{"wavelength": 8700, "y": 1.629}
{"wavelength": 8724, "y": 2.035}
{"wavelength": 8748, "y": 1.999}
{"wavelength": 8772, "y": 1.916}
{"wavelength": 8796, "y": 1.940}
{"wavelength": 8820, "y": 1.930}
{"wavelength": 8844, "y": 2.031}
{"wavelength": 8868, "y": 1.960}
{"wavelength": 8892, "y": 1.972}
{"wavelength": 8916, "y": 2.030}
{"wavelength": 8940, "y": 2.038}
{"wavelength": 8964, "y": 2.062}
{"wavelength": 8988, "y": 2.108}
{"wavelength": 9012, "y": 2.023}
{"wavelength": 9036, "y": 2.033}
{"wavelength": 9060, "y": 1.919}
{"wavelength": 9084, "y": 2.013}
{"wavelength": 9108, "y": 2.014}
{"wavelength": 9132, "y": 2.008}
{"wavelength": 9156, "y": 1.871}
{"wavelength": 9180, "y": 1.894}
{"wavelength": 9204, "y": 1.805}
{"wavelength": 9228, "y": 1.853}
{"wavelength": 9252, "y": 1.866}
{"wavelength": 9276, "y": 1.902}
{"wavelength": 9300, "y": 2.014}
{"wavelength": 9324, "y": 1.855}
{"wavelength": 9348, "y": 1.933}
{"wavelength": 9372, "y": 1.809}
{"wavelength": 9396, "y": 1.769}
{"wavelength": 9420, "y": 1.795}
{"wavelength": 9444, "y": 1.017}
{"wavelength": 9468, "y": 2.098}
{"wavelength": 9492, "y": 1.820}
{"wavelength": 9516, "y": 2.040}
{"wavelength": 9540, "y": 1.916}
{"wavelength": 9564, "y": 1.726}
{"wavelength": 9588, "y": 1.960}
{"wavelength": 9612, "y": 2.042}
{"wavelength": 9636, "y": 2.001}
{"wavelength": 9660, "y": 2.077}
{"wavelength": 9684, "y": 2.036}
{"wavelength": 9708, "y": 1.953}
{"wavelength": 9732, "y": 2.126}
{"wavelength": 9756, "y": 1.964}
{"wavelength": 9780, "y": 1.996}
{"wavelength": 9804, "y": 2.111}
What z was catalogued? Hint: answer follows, 0.47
